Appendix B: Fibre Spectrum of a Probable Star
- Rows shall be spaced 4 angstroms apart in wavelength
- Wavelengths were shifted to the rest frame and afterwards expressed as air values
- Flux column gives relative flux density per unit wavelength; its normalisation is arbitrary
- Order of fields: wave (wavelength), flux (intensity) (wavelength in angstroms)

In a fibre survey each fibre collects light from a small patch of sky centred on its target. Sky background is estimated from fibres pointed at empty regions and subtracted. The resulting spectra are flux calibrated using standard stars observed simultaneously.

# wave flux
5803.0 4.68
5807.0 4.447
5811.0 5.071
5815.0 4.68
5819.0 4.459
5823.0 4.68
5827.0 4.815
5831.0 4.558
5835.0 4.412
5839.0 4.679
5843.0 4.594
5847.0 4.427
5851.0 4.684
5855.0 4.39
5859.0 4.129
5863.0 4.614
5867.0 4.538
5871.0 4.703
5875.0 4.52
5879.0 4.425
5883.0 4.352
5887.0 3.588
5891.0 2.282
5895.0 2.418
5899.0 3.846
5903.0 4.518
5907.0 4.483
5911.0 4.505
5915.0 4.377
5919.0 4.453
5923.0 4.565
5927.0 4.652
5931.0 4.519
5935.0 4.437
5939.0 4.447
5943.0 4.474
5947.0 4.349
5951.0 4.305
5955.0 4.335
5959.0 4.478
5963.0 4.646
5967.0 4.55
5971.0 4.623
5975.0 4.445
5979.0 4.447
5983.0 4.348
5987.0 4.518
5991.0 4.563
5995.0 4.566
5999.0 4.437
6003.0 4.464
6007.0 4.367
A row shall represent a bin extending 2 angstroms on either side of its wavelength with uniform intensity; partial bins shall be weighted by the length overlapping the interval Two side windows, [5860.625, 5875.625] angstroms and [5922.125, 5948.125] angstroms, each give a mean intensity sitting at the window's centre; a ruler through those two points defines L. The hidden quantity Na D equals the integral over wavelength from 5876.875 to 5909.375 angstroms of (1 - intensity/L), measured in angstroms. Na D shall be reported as 5.73 angstroms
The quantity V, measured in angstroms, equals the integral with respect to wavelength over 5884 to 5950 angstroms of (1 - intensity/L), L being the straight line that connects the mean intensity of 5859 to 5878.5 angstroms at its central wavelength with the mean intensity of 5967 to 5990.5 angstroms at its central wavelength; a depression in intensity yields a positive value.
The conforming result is 5.7 angstroms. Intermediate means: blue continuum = 4.53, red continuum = 4.49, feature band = 4.13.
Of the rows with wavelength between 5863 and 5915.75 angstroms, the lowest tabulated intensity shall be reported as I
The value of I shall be 2.282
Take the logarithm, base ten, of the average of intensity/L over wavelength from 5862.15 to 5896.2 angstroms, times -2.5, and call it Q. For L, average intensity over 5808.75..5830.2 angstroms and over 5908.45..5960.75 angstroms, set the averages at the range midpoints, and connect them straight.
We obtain 0.16 mag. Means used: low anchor 4.73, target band 3.95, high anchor 4.45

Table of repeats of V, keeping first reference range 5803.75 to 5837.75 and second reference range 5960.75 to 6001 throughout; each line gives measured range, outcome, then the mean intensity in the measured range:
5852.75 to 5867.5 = 0.64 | 4.41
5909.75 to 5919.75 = 0.28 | 4.44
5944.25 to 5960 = 0.60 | 4.36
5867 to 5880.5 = 0.14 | 4.55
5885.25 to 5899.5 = 5.12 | 2.94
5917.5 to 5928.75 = 0.00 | 4.56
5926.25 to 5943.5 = 0.20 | 4.5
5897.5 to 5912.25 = 0.74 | 4.35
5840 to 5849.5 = 0.18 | 4.54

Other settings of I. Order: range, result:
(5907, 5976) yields 4.305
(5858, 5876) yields 4.129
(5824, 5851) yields 4.412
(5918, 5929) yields 4.453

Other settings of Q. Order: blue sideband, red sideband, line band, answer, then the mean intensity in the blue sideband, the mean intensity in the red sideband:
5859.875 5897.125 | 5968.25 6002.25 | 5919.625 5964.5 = -0.05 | 3.94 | 4.49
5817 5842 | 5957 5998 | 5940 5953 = 0.04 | 4.6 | 4.52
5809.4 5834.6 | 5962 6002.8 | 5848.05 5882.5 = 0.03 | 4.69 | 4.51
